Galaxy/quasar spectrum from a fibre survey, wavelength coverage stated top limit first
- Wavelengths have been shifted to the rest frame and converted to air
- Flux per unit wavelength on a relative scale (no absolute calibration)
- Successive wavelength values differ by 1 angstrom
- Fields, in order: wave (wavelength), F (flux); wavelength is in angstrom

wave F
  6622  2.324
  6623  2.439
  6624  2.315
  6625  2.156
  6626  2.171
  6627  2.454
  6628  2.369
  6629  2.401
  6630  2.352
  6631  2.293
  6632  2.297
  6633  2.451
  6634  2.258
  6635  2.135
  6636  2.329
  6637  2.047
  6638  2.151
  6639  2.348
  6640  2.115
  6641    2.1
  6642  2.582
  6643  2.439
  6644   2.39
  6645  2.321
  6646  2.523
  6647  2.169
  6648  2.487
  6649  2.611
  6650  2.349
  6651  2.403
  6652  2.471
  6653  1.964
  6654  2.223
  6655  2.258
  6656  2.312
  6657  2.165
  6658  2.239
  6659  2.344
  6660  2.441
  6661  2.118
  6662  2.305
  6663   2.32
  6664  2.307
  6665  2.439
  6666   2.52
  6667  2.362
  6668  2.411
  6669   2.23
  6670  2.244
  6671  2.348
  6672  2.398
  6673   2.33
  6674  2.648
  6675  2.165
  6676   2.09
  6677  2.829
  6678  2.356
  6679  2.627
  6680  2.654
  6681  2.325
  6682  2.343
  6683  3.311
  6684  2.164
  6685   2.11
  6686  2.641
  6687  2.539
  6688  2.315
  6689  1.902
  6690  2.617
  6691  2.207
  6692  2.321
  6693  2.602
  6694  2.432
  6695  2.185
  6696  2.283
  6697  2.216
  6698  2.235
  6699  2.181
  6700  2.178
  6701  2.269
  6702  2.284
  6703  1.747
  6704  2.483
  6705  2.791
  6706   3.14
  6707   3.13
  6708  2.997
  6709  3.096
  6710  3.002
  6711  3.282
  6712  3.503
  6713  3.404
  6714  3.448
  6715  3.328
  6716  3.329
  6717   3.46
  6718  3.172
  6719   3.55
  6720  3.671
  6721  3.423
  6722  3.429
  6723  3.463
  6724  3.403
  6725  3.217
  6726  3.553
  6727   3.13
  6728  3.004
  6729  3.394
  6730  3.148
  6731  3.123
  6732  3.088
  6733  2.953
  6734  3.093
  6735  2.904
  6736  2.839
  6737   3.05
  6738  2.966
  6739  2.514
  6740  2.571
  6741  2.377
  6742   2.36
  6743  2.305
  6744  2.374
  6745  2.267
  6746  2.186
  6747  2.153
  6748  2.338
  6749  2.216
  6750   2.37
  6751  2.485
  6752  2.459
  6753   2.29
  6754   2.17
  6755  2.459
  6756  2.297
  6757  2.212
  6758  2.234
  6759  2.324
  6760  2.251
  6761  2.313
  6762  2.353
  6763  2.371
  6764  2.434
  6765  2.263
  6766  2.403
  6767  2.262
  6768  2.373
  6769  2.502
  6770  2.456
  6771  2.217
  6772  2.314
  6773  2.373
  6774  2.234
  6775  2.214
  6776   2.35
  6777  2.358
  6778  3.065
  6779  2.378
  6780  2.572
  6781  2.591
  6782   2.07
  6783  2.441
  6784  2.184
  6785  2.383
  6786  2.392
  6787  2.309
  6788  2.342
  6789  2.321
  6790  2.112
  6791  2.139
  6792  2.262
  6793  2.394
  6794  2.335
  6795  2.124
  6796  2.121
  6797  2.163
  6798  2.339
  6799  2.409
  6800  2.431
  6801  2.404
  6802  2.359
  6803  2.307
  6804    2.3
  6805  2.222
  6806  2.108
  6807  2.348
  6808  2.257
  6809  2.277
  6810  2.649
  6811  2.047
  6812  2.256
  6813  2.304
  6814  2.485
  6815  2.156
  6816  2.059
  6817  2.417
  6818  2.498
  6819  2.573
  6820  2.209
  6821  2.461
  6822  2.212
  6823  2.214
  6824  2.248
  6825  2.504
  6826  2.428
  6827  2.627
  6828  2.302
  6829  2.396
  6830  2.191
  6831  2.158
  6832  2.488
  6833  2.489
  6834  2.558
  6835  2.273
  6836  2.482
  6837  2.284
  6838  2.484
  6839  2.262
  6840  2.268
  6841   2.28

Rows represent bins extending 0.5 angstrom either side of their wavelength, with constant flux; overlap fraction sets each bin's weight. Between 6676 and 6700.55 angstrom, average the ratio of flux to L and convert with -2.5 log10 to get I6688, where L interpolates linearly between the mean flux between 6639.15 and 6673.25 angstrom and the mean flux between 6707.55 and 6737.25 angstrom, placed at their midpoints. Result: 0.16 mag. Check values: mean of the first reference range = 2.33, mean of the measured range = 2.39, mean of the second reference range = 3.25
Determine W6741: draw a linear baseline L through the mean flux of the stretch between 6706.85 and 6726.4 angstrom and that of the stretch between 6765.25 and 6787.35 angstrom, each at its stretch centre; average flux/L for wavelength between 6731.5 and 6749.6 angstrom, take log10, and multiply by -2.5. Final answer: 0.15 mag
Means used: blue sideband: 3.35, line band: 2.59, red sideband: 2.38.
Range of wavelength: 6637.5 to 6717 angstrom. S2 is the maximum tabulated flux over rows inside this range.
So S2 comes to 3.503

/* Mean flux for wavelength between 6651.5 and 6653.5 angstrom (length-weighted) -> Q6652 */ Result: 2.22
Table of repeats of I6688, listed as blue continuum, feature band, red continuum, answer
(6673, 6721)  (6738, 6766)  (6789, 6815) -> 0.06 mag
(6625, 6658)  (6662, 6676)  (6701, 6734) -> 0.11 mag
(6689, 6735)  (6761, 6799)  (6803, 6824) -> 0.07 mag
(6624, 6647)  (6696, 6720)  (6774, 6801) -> -0.24 mag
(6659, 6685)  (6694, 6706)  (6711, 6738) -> 0.24 mag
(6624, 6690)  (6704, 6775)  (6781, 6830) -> -0.18 mag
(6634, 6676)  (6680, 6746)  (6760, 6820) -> -0.20 mag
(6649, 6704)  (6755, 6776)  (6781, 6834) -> 0.00 mag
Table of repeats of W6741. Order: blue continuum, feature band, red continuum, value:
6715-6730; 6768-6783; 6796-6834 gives 0.15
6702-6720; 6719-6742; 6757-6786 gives -0.08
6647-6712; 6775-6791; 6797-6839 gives -0.01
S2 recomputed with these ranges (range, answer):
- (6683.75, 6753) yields 3.671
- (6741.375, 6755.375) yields 2.485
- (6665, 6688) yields 3.311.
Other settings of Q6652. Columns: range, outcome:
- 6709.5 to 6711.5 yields 3.14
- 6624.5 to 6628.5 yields 2.29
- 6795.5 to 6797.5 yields 2.14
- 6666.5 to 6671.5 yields 2.32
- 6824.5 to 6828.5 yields 2.47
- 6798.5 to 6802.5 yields 2.4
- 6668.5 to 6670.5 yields 2.24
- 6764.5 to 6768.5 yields 2.33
